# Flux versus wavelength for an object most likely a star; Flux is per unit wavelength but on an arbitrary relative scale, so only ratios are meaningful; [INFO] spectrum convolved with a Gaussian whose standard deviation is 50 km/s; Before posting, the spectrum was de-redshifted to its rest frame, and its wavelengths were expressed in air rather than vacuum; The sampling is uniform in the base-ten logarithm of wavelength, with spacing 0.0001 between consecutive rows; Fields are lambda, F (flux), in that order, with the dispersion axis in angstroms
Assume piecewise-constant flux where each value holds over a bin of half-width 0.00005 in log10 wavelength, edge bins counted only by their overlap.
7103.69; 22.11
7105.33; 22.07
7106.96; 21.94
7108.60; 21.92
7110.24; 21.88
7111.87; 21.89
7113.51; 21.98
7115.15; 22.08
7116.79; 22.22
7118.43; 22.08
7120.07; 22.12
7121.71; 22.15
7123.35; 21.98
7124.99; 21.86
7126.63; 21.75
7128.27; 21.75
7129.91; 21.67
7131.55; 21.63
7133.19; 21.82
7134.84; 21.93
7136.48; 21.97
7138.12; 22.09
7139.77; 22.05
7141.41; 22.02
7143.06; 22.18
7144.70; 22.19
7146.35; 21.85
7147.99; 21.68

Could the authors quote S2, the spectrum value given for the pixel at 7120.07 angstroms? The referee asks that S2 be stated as 22.12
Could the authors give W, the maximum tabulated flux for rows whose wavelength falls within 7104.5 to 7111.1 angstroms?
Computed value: 22.07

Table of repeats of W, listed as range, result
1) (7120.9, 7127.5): 22.15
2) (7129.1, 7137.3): 21.97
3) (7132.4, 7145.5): 22.19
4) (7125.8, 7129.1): 21.75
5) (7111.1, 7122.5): 22.22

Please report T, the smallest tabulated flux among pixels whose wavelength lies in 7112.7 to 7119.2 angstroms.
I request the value 21.98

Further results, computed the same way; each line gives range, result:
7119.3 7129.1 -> 21.75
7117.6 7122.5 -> 22.08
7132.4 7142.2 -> 21.82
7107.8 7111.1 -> 21.88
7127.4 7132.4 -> 21.63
